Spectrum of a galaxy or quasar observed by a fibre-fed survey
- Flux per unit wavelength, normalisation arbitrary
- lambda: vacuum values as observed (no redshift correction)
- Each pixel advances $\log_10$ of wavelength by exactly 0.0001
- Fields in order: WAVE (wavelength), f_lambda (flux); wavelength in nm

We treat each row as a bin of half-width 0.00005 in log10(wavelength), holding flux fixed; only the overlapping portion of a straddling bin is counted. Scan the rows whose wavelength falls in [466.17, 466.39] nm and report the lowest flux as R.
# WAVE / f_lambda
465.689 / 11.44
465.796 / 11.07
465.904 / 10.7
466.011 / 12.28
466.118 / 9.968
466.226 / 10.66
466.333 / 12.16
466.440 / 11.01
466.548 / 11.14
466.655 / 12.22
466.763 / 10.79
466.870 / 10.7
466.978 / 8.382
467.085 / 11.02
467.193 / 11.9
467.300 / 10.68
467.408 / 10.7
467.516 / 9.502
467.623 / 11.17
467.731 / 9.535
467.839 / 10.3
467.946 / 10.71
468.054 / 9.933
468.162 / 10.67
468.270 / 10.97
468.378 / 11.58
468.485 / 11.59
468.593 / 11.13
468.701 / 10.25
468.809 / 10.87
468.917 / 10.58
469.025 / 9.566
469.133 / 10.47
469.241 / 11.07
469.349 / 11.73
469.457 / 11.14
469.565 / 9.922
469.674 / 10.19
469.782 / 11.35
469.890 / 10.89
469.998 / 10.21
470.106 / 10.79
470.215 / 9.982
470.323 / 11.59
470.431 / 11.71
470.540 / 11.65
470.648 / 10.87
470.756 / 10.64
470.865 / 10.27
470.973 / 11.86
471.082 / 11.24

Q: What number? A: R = 10.66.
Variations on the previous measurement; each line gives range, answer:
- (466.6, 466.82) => 10.79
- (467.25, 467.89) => 9.502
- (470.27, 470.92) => 10.27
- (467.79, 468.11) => 9.933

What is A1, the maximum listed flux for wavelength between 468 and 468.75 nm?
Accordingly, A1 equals 11.59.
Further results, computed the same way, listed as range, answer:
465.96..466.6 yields 12.28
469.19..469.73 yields 11.73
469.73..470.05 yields 11.35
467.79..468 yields 10.71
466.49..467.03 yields 12.22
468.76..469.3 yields 11.07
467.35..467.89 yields 11.17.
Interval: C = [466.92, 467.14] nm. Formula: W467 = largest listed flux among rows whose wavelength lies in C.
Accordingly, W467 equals 11.02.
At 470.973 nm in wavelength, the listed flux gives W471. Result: 11.86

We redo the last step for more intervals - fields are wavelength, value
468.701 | 10.25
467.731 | 9.535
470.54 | 11.65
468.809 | 10.87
